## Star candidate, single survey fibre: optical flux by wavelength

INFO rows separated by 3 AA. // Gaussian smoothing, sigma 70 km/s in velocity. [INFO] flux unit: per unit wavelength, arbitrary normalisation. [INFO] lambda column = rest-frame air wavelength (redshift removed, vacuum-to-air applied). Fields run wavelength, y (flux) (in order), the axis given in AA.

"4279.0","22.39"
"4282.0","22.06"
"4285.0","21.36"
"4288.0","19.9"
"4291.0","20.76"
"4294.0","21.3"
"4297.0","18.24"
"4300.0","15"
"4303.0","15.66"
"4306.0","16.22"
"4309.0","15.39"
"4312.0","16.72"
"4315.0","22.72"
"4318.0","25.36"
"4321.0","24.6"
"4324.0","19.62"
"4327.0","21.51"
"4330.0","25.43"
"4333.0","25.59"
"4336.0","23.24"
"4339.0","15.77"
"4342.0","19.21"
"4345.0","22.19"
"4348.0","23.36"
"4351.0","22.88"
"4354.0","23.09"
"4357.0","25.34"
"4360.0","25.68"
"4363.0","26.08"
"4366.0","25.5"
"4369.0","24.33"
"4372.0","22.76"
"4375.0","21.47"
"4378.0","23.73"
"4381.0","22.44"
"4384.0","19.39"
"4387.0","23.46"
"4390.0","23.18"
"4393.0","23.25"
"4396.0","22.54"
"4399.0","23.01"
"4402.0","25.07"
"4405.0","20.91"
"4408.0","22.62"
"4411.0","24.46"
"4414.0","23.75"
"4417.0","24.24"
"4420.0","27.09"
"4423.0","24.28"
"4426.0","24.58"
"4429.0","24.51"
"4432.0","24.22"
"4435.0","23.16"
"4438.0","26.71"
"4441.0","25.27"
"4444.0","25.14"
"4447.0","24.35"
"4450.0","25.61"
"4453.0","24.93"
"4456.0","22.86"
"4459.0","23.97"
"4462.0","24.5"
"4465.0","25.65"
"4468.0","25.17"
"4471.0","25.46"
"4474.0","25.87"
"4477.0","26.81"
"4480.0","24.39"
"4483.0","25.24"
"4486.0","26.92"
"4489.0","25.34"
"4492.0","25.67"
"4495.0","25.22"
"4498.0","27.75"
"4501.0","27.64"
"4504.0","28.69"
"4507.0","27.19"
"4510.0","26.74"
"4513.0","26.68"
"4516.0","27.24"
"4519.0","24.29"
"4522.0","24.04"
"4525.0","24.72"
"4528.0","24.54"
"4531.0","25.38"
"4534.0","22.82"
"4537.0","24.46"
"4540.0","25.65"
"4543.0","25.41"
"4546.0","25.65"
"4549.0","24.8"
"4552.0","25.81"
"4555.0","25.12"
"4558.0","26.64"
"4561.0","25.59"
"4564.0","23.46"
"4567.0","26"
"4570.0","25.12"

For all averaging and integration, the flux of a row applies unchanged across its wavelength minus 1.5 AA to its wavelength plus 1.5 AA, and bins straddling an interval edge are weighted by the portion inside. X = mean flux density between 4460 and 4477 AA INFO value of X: 25.4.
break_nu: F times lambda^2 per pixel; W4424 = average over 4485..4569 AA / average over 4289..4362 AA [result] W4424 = 1.3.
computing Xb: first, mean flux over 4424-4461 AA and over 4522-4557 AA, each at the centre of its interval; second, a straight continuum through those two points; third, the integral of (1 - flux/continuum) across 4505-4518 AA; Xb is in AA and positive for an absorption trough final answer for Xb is -1.1 AA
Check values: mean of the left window 24.6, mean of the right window 24.9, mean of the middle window 26.9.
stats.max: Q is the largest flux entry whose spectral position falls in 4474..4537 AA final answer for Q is 28.69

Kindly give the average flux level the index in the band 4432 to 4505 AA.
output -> 25.5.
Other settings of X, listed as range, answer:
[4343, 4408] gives 23.3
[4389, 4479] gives 24.4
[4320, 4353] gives 22.1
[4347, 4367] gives 24.6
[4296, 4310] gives 16.1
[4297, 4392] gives 21.8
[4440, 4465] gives 24.6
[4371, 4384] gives 22.2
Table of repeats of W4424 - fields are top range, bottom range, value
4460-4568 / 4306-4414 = 1.22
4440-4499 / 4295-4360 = 1.29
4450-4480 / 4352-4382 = 1.09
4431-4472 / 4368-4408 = 1.12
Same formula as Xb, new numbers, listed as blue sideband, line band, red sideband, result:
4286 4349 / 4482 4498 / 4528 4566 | -1.3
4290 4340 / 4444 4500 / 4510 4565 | -3.8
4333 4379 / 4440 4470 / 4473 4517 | 0.9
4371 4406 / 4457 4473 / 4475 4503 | 0.3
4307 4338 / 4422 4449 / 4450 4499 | -0.3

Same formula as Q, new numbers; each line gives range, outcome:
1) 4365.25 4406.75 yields 25.5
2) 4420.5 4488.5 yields 26.92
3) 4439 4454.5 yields 25.61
